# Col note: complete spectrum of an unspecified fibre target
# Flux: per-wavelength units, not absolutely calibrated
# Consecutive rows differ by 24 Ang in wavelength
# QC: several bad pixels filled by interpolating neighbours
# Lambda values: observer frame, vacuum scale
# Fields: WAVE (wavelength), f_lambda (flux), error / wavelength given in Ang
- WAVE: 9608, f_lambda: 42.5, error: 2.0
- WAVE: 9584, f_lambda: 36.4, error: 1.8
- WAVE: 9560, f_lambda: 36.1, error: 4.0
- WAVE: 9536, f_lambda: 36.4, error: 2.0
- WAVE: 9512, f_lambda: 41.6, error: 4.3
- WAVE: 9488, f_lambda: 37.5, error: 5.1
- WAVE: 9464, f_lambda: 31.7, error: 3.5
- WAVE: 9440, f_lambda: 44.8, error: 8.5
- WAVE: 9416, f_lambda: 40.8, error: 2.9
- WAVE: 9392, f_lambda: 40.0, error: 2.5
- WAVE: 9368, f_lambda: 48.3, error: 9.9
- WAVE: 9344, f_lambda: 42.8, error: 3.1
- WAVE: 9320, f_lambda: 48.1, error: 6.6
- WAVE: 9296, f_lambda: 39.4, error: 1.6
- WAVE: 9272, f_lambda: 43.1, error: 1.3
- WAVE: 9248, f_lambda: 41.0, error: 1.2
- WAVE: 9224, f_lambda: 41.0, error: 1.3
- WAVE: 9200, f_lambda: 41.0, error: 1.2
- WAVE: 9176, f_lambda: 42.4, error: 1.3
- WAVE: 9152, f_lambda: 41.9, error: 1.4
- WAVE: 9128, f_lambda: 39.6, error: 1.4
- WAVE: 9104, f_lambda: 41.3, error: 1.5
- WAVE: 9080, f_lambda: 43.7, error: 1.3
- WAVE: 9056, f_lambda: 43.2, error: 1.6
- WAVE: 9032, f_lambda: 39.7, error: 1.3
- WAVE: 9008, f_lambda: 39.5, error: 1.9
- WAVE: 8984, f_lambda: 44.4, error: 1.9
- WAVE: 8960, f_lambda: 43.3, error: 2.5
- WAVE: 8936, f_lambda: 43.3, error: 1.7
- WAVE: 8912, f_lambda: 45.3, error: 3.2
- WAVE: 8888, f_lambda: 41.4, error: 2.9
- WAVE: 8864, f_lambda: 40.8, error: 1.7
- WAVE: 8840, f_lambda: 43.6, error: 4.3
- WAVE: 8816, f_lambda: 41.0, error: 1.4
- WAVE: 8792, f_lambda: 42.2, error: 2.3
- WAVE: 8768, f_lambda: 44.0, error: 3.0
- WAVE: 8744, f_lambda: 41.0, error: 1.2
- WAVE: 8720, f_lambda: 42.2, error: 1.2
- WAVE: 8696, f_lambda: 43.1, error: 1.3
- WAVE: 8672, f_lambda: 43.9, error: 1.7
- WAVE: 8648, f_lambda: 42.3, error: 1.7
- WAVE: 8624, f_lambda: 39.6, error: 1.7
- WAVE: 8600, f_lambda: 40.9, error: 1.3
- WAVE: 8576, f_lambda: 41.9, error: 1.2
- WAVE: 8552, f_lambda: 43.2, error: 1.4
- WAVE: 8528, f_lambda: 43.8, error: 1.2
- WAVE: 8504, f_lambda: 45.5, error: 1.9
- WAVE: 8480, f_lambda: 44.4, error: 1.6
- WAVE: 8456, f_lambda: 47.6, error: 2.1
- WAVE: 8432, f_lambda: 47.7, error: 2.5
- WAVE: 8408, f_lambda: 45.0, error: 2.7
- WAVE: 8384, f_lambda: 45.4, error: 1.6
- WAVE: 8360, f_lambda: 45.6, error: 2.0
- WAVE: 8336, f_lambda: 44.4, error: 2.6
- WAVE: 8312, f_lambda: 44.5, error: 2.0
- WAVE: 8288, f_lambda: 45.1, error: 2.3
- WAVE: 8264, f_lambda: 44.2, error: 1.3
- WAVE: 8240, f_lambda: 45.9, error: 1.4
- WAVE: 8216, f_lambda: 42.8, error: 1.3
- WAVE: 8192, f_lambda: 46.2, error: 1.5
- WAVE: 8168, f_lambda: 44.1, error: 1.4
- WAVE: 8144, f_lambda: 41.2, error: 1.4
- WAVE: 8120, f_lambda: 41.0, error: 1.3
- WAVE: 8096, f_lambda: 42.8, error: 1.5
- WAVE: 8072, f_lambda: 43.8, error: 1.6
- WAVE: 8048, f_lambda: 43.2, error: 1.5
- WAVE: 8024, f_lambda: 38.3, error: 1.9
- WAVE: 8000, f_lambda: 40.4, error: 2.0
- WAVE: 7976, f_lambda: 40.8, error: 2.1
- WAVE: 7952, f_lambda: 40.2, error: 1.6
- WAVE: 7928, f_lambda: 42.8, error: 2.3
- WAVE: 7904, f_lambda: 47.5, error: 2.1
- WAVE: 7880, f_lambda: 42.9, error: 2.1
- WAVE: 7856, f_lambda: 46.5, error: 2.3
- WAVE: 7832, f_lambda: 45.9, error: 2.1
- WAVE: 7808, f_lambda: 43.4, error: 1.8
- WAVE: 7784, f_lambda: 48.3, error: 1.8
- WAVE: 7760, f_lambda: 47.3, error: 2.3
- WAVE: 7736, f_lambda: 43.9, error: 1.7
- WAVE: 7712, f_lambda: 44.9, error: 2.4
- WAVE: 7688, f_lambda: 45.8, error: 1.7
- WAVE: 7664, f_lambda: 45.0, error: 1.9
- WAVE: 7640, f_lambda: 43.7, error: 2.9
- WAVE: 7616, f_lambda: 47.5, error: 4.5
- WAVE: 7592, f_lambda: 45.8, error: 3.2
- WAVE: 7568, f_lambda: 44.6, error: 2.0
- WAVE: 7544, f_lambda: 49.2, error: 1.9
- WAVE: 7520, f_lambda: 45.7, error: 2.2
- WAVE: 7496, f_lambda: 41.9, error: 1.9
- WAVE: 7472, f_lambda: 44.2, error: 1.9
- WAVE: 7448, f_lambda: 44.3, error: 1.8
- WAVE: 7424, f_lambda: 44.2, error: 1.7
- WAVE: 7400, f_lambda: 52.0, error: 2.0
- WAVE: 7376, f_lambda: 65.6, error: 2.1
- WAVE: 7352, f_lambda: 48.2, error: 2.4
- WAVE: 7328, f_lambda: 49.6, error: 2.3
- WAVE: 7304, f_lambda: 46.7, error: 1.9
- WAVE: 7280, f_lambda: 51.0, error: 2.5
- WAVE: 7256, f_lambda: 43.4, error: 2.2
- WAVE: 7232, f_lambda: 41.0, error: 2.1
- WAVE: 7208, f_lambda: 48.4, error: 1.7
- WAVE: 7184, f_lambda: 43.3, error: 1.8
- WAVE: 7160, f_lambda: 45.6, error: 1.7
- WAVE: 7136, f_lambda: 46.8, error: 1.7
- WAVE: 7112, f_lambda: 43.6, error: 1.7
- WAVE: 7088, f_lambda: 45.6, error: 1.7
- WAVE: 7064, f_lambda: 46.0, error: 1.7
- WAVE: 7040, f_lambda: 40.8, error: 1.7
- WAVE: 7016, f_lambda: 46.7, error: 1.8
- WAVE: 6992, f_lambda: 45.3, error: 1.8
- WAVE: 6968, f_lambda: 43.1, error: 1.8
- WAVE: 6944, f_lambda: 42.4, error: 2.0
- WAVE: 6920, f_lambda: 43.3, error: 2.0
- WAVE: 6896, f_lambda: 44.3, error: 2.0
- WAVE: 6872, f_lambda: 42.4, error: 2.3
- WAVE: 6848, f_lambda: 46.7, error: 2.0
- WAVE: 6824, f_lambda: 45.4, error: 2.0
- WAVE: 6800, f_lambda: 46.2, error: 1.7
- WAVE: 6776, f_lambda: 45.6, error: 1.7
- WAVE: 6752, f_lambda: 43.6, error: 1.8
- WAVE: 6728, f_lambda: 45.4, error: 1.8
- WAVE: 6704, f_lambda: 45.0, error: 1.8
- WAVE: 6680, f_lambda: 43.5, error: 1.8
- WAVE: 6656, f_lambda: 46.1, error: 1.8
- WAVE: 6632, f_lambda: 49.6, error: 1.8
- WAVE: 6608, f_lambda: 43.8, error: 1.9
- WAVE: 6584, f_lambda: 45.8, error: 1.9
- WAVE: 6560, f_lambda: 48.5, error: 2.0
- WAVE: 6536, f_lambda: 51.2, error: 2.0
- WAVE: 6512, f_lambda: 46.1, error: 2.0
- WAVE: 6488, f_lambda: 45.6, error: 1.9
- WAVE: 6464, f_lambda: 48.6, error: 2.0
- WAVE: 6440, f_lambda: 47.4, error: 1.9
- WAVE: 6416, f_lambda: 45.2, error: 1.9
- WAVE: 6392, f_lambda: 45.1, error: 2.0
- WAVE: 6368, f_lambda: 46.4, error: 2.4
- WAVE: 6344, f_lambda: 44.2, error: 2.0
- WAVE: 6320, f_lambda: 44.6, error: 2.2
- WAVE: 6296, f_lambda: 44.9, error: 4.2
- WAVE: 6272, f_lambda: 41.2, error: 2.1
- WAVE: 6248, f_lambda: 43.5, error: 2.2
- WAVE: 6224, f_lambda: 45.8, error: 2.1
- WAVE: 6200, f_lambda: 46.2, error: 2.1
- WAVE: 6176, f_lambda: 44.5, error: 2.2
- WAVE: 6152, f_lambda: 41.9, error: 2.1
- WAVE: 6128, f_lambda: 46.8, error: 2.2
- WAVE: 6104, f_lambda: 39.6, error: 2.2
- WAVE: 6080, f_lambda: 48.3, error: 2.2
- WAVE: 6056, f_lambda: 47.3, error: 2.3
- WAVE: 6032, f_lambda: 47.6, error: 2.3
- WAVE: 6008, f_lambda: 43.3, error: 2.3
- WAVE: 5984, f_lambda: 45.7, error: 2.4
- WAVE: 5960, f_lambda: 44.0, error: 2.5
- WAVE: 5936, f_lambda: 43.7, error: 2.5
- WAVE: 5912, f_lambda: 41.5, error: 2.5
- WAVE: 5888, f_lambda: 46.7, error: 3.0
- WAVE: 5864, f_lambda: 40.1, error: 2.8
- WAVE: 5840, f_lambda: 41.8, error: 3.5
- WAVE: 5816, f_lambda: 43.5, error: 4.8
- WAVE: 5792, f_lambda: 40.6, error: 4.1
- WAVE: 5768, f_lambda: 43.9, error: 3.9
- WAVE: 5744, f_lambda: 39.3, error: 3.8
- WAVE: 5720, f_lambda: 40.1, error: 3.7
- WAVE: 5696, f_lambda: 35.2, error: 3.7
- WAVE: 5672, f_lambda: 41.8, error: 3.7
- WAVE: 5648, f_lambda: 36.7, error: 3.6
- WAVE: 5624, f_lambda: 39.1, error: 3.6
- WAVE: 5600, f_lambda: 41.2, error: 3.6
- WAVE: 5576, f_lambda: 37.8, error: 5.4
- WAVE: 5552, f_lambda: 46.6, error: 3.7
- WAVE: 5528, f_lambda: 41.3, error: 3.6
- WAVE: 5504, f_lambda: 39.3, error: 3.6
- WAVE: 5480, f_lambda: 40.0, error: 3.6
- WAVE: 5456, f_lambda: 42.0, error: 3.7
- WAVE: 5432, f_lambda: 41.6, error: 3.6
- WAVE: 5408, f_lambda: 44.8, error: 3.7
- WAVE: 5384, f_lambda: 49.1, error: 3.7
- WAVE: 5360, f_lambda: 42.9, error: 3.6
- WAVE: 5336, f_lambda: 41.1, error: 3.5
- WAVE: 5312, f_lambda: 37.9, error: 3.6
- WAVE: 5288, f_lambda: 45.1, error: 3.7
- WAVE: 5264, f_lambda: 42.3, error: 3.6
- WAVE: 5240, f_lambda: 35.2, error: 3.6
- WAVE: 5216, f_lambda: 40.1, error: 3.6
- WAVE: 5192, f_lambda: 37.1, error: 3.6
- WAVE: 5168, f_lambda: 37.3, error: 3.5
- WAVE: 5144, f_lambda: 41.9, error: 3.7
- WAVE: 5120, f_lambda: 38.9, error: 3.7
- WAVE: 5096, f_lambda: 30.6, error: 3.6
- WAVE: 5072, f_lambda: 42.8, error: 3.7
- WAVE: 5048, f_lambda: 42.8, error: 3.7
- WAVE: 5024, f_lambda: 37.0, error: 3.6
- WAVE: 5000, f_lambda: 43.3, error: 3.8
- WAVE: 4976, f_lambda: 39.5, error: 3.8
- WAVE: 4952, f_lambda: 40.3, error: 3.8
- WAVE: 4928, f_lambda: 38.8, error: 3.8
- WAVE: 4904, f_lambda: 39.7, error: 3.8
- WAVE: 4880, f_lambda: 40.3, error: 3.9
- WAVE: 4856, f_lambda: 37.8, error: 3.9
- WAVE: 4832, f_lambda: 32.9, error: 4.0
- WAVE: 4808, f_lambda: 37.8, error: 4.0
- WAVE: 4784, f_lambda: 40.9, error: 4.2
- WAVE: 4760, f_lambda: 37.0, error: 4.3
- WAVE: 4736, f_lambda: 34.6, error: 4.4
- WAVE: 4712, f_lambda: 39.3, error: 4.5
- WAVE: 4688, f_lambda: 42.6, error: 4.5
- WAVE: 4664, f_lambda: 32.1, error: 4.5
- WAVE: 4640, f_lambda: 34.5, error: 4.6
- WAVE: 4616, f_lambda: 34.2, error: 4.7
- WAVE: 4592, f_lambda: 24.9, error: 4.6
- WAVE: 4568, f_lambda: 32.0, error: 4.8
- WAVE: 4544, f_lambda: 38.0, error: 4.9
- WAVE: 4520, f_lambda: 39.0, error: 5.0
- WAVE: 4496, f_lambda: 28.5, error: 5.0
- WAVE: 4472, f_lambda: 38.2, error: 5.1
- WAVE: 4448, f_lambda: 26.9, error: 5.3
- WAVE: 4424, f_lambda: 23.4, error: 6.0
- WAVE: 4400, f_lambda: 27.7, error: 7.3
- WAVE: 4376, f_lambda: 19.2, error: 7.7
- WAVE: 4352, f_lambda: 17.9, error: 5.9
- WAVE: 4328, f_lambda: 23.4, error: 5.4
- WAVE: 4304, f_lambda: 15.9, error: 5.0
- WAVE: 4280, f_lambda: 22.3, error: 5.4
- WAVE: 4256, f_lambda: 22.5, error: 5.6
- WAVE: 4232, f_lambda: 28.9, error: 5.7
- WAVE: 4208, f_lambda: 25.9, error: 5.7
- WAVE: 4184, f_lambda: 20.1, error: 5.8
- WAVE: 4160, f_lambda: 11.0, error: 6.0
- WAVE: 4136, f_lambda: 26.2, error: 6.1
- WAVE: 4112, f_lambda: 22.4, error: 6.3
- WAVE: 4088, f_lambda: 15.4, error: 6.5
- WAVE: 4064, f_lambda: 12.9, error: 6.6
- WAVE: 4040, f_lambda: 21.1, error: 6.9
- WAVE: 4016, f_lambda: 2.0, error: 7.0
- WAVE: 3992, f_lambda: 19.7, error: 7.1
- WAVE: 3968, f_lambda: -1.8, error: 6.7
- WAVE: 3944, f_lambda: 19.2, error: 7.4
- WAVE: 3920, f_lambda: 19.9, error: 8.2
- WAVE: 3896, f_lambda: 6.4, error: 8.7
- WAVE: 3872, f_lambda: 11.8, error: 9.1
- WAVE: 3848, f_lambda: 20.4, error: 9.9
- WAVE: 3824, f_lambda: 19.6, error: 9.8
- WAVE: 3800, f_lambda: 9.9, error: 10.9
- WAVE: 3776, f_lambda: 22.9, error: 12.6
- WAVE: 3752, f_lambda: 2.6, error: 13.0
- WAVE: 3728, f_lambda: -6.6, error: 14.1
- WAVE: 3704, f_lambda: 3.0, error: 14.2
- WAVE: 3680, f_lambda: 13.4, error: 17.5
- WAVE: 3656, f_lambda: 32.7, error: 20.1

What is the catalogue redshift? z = 0.12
